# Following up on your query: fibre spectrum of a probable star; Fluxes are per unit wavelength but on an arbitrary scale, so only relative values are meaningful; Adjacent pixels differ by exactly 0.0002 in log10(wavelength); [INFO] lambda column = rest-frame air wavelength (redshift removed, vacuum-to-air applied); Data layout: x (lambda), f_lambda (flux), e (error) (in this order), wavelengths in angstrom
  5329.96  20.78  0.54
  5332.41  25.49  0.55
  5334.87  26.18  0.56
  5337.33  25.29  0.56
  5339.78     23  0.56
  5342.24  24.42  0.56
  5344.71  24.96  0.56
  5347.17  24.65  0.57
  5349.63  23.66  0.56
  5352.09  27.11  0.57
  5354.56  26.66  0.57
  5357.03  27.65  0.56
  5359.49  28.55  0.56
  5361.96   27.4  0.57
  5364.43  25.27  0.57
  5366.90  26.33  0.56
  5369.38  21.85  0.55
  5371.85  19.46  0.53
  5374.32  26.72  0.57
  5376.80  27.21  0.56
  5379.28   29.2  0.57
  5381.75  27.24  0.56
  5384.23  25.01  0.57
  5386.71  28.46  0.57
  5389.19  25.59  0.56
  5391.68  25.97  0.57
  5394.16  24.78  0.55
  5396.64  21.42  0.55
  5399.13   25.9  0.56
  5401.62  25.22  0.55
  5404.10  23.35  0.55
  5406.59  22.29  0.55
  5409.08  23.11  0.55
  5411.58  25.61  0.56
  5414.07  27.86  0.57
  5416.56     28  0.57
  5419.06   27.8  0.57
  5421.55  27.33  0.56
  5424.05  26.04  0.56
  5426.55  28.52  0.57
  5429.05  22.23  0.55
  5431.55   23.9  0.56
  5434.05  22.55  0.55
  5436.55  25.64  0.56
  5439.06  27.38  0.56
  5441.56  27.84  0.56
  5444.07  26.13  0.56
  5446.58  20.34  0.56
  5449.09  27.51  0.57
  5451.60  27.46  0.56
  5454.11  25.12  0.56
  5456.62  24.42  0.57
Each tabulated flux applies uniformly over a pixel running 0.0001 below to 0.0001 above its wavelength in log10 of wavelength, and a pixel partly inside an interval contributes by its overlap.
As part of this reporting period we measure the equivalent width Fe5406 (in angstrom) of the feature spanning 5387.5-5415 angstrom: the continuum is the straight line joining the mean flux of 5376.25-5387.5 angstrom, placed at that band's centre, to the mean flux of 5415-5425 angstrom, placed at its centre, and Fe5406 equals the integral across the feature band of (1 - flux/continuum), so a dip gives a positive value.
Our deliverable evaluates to 2.7 angstrom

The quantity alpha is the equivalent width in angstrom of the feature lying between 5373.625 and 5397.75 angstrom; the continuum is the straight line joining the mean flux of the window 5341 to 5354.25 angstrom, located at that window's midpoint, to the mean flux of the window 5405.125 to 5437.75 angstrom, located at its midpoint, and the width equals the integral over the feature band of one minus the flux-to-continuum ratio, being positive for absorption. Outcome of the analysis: -0.9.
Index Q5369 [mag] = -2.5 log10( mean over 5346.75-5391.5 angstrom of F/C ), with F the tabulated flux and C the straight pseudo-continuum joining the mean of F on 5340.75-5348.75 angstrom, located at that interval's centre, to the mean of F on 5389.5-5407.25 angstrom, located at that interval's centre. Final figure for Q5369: -0.07 mag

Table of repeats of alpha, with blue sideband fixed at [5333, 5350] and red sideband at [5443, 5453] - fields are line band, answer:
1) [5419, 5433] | -0.3 angstrom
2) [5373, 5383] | -1.1 angstrom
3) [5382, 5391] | -0.5 angstrom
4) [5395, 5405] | 0.4 angstrom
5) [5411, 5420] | -0.8 angstrom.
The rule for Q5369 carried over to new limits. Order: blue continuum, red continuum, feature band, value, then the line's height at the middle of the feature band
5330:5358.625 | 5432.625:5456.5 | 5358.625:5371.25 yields -0.01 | 25.3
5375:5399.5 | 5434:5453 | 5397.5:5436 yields 0.03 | 25.9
